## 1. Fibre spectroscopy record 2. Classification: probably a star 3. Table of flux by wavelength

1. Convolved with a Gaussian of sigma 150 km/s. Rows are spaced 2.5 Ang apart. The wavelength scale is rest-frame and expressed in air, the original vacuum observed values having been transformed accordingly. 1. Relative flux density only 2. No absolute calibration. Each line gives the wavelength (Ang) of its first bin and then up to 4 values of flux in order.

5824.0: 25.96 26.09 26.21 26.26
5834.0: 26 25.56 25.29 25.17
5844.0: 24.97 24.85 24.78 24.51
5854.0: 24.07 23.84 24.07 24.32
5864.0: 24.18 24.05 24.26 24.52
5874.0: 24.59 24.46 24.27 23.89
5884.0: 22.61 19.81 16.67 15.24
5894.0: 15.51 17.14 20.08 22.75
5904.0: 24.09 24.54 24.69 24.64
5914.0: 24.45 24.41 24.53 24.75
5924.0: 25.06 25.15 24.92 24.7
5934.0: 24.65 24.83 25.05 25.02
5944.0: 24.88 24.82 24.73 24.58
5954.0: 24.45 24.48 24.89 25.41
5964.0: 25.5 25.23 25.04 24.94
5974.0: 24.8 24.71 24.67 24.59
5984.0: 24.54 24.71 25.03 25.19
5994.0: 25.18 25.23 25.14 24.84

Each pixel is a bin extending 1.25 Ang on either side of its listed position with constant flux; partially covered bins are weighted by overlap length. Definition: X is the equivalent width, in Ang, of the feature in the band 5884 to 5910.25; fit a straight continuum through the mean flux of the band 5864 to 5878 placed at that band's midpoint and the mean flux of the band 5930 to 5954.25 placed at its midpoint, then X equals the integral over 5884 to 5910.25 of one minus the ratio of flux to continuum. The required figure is 4.7 Ang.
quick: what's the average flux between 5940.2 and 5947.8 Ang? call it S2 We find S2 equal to 24.9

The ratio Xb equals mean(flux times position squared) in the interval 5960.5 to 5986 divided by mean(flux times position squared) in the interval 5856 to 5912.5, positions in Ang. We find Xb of 1.15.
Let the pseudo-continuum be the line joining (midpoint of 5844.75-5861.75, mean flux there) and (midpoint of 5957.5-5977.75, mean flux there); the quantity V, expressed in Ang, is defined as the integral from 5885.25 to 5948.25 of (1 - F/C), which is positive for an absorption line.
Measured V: 4.71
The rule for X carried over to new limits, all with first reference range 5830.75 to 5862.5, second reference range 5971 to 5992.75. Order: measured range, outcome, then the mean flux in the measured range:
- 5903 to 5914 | 0.2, 24.5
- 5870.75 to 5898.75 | 4.7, 20.7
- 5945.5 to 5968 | -0.1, 24.9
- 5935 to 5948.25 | 0.0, 24.9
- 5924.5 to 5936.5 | 0.0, 24.9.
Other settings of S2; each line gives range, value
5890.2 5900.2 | 17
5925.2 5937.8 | 24.9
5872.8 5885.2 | 24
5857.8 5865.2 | 24.2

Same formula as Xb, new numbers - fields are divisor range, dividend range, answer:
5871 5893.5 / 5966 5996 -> 1.20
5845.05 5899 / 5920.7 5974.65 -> 1.14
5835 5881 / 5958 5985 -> 1.06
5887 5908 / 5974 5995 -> 1.31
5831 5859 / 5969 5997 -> 1.04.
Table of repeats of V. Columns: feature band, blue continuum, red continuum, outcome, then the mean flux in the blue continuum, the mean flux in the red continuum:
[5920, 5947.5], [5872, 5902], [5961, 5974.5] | -1.9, 20.6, 25.2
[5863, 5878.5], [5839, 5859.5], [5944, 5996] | 0.2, 24.6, 24.9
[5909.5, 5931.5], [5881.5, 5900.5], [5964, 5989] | -4.2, 18.6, 24.8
